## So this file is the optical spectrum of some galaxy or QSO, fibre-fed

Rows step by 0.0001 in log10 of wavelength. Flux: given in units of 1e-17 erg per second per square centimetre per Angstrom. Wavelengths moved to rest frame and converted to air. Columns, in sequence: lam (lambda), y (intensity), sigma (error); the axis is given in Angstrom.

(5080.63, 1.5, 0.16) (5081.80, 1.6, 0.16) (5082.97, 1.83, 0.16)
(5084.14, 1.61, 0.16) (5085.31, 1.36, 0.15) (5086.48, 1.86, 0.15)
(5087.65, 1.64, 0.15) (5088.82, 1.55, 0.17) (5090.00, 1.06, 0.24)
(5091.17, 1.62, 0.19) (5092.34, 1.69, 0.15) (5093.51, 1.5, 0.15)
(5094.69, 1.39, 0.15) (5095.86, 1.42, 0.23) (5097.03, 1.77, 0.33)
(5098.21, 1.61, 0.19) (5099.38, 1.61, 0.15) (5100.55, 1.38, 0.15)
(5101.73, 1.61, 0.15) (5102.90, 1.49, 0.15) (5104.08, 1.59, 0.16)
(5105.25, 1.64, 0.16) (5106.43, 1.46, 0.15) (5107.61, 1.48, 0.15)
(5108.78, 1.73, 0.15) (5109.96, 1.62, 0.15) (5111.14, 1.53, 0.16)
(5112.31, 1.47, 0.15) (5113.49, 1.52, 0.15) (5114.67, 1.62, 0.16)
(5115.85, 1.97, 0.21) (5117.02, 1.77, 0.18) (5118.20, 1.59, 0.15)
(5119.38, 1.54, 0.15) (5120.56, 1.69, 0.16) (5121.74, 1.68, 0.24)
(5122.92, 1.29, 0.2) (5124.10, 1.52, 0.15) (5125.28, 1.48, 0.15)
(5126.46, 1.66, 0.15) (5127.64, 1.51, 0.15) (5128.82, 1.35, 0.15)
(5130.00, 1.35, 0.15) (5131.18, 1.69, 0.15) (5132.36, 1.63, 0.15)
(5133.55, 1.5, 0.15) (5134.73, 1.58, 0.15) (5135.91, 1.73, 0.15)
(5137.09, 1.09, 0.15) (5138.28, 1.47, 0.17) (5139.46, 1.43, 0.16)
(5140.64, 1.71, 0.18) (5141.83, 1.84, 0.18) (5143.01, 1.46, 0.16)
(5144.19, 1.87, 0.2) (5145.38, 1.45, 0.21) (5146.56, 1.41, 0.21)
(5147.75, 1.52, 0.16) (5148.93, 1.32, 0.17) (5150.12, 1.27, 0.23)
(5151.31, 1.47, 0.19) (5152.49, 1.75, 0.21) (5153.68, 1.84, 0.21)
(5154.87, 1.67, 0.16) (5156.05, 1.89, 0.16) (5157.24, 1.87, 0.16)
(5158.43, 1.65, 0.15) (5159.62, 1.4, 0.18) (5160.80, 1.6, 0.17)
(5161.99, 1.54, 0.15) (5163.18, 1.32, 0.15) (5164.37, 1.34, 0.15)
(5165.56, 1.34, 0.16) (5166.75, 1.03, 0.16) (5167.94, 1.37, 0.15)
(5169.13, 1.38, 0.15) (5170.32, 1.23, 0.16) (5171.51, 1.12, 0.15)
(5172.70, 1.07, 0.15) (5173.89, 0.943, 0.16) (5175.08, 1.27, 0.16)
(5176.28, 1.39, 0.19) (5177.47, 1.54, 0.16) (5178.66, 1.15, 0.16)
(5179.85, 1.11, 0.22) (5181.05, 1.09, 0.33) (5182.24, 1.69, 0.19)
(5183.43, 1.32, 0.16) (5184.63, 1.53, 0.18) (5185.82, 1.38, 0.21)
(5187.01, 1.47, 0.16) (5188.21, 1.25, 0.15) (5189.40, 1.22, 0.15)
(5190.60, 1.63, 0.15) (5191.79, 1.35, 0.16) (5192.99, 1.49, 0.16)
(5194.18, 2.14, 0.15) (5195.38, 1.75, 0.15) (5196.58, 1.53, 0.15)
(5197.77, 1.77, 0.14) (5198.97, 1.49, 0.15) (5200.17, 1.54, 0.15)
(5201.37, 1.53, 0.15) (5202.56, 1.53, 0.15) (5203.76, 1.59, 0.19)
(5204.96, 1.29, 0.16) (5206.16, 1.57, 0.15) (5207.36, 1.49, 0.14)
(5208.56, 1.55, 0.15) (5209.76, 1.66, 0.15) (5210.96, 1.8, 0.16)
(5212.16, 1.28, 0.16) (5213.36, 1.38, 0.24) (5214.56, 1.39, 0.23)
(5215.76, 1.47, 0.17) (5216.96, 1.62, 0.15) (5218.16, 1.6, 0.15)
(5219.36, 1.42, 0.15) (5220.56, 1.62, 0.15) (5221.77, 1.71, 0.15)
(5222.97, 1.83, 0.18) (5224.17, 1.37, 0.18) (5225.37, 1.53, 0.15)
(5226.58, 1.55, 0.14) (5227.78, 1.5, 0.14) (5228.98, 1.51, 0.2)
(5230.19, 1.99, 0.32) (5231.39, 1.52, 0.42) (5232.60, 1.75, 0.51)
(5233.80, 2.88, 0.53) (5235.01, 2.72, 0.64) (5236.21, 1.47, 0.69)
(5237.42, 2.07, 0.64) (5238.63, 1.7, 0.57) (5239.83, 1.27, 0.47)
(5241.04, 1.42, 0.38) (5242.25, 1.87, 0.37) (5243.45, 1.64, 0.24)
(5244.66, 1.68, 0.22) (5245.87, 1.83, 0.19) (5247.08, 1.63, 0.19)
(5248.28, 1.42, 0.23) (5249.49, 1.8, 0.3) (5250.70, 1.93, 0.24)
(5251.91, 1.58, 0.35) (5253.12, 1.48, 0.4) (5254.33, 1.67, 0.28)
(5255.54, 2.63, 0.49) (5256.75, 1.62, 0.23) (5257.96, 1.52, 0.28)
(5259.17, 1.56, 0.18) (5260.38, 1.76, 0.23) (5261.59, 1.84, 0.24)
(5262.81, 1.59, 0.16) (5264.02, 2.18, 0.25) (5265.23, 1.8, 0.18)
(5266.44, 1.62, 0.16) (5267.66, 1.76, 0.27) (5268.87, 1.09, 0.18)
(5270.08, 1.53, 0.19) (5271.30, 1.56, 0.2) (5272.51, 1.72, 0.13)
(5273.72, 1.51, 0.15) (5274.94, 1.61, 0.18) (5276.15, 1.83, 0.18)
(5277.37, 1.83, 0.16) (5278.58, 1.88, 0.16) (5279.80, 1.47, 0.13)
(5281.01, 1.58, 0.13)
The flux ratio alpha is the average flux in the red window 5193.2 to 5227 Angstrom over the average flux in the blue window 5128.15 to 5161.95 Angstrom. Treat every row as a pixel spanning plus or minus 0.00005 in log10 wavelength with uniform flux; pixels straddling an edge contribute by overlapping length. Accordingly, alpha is 1.0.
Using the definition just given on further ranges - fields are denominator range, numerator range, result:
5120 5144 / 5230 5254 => 1.16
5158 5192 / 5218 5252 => 1.29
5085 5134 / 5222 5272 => 1.11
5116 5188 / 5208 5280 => 1.15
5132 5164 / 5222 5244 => 1.12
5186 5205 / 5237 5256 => 1.11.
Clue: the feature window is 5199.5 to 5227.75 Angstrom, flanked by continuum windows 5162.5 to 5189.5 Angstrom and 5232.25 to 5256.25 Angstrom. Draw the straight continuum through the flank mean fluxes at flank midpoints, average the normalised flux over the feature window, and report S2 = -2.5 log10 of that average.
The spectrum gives 0.03 mag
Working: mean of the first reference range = 1.29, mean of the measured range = 1.53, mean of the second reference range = 1.82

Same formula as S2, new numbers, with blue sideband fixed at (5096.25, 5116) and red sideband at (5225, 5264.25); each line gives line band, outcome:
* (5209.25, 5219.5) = 0.14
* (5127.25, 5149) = 0.07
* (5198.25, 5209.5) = 0.13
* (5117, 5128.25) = 0.03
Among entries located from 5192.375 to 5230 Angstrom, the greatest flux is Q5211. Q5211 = 2.14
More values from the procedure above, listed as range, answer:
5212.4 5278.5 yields 2.88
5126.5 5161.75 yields 1.89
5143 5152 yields 1.87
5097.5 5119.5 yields 1.97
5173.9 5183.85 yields 1.69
